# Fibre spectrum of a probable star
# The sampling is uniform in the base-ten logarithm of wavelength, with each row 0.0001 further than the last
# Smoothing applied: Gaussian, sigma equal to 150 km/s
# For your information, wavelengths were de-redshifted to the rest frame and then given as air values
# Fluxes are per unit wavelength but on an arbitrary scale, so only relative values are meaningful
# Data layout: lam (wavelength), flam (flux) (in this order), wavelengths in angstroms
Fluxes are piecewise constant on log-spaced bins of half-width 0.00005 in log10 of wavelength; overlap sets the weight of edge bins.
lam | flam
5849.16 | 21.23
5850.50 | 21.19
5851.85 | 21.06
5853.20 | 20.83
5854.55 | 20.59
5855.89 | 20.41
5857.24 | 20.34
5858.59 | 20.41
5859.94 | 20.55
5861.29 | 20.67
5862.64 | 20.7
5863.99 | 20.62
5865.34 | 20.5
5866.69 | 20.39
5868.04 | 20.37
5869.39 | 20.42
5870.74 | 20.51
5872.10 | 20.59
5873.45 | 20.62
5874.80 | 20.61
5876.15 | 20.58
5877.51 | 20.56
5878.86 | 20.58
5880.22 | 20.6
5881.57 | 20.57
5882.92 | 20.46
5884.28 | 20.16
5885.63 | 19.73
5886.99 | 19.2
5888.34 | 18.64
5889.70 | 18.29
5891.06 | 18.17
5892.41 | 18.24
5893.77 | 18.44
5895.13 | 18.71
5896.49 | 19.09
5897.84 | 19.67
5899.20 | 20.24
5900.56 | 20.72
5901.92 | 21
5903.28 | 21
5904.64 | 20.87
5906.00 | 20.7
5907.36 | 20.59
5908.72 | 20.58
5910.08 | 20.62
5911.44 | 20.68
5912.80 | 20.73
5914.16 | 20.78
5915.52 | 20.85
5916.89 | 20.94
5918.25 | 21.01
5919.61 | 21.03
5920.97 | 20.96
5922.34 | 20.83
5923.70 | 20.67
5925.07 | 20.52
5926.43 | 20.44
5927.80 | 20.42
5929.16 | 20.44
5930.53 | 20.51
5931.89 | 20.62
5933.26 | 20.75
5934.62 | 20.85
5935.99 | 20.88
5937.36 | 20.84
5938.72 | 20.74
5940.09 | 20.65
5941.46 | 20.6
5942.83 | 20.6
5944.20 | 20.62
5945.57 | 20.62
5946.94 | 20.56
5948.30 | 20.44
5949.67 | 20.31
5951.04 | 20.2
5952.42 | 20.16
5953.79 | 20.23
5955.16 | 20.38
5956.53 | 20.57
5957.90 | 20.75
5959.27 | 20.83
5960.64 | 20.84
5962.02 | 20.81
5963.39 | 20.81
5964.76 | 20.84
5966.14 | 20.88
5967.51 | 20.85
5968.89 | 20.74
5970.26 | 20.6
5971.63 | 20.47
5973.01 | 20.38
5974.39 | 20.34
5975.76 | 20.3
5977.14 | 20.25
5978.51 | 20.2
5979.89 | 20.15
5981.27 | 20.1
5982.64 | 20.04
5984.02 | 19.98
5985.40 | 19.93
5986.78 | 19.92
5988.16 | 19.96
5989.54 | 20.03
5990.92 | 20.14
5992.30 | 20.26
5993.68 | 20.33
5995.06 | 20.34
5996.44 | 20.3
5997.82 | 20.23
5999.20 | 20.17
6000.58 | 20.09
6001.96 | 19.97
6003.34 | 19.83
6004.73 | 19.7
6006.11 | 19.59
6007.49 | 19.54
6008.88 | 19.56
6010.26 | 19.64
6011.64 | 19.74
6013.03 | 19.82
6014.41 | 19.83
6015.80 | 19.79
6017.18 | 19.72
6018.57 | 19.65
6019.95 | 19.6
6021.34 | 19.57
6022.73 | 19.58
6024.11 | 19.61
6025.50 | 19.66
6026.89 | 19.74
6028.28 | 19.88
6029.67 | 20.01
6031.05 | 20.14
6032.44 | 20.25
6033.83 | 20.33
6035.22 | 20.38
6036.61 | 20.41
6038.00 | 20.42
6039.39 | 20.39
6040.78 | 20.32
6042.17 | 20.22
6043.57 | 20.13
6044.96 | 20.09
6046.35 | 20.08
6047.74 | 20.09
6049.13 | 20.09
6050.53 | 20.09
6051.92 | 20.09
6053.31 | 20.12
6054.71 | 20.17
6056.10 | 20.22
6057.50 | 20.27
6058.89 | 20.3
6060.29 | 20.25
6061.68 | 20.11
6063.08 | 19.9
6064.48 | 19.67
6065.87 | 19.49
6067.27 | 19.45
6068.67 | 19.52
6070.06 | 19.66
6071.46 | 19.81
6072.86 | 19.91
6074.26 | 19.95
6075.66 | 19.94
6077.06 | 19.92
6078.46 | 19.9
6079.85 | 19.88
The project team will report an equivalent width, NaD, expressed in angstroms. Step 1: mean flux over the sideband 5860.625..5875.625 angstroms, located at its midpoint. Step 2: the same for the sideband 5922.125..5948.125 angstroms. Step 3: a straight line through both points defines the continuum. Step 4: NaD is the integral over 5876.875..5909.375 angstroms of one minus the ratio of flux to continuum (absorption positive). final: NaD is 1.1 angstroms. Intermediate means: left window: 20.6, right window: 20.6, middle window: 19.9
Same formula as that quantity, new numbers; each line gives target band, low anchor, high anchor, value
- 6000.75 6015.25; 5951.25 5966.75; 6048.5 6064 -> 0.5 angstroms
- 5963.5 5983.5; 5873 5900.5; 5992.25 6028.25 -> -0.7 angstroms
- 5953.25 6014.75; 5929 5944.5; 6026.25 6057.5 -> 0.7 angstroms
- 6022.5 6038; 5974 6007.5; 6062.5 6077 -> -0.1 angstroms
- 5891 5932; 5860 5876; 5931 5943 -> 0.6 angstroms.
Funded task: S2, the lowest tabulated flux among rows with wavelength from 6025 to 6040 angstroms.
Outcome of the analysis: 19.66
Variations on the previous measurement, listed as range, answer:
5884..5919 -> 18.17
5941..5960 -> 20.16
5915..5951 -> 20.31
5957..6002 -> 19.92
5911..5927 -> 20.44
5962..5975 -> 20.34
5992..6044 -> 19.54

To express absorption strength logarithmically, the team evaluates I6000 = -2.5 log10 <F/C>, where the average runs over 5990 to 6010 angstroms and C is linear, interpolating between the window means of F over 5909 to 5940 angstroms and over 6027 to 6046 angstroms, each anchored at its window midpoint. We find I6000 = 0.02 mag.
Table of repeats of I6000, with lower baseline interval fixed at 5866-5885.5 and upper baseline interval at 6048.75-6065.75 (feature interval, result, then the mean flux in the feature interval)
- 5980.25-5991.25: 0.01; 20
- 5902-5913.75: -0.02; 20.7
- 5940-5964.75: -0.01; 20.6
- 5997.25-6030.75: 0.02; 19.8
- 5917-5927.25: -0.02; 20.8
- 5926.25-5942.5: -0.02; 20.6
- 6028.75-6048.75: -0.01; 20.2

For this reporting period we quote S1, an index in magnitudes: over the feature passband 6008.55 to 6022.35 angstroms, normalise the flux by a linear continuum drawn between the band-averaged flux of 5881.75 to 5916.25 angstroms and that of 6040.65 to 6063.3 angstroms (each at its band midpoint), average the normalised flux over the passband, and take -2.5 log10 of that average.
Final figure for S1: 0.02 mag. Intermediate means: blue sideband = 19.9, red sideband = 20.1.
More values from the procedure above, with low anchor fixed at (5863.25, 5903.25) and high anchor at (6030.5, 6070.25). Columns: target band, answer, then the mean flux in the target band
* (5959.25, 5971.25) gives -0.04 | 20.8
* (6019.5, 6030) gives 0.02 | 19.7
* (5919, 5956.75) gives -0.03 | 20.6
